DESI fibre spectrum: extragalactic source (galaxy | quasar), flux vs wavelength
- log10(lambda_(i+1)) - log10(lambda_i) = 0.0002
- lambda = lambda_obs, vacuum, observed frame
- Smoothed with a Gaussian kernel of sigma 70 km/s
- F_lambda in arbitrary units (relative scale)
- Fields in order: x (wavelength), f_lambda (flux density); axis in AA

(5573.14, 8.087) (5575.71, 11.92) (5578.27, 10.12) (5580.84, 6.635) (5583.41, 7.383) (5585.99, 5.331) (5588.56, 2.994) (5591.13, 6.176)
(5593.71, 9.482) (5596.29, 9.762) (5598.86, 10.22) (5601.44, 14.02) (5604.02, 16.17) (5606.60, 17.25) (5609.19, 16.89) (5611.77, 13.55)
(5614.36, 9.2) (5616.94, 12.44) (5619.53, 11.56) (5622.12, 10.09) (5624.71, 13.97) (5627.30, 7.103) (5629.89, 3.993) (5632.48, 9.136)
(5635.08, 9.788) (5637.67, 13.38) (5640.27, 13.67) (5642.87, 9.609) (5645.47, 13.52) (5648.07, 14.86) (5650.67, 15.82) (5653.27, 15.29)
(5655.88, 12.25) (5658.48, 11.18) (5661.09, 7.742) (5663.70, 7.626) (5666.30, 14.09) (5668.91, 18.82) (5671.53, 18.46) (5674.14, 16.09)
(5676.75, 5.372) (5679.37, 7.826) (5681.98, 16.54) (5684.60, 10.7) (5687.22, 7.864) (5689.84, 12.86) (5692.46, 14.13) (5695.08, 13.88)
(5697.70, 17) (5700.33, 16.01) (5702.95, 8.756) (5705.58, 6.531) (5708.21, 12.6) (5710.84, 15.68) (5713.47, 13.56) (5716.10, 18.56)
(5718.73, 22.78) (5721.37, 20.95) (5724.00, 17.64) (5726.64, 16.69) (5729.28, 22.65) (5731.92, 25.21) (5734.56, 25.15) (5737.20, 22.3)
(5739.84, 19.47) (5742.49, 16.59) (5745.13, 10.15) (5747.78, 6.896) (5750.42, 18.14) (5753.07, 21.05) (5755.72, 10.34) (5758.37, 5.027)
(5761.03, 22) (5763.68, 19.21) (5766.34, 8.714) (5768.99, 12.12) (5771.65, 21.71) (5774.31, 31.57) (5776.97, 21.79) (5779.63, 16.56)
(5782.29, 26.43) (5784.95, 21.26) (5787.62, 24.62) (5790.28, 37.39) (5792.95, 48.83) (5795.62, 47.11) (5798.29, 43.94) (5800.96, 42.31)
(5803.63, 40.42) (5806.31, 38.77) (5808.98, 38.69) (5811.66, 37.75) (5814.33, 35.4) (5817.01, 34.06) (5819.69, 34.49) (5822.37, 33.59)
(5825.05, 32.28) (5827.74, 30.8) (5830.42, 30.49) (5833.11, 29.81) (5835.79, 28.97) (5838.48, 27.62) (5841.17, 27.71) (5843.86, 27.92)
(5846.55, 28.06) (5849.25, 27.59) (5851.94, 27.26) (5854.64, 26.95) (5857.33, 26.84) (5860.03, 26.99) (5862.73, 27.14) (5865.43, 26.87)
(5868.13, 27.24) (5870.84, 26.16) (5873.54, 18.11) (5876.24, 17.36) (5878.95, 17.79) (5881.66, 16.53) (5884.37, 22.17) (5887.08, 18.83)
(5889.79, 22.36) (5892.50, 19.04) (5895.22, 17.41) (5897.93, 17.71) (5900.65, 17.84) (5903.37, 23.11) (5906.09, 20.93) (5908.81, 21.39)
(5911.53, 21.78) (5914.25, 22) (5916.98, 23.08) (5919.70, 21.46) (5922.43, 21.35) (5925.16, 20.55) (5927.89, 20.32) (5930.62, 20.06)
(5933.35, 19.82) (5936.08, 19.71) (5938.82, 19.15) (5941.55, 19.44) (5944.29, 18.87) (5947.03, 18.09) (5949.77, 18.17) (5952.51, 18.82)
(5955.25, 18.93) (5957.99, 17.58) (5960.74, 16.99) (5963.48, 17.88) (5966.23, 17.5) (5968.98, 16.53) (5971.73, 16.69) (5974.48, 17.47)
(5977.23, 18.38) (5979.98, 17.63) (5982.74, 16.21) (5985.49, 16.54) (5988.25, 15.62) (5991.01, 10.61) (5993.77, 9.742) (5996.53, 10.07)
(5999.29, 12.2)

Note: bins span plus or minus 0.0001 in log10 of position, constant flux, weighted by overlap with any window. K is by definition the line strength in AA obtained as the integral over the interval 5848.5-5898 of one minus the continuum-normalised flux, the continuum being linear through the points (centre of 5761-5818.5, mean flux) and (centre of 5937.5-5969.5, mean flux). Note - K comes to 3.5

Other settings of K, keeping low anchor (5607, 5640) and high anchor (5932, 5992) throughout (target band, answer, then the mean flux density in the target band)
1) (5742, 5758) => 0.5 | 13.2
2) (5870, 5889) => -4.1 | 19.5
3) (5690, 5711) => -0.5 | 12.9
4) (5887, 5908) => -4.3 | 19.7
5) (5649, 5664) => -0.3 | 12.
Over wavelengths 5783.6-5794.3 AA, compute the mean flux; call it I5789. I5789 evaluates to 33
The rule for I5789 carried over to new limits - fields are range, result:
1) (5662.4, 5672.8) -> 14.7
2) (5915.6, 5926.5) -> 21.6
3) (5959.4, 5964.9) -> 17.4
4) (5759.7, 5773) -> 16.8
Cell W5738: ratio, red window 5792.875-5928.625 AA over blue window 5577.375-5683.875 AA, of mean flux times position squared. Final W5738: 2.59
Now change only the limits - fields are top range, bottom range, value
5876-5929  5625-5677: 1.83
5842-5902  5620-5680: 2.10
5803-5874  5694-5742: 1.80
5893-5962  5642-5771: 1.45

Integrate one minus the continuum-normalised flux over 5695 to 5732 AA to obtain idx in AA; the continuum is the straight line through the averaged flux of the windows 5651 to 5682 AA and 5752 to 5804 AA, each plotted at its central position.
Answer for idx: 4.0 AA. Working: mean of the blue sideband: 12.5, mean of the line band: 16.4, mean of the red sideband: 25.9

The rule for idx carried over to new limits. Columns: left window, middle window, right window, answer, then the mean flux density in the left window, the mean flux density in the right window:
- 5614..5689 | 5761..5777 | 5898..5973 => -4.6 AA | 11.7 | 19.5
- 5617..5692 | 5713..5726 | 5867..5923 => -4.3 AA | 11.8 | 20.6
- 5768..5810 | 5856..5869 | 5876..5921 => -1.6 AA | 32.2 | 20.1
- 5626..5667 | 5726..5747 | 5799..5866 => 1.4 AA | 11.2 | 31.7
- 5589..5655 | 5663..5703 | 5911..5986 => 0.1 AA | 11.8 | 19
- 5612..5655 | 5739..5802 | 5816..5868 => 1.7 AA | 11.5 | 29.2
